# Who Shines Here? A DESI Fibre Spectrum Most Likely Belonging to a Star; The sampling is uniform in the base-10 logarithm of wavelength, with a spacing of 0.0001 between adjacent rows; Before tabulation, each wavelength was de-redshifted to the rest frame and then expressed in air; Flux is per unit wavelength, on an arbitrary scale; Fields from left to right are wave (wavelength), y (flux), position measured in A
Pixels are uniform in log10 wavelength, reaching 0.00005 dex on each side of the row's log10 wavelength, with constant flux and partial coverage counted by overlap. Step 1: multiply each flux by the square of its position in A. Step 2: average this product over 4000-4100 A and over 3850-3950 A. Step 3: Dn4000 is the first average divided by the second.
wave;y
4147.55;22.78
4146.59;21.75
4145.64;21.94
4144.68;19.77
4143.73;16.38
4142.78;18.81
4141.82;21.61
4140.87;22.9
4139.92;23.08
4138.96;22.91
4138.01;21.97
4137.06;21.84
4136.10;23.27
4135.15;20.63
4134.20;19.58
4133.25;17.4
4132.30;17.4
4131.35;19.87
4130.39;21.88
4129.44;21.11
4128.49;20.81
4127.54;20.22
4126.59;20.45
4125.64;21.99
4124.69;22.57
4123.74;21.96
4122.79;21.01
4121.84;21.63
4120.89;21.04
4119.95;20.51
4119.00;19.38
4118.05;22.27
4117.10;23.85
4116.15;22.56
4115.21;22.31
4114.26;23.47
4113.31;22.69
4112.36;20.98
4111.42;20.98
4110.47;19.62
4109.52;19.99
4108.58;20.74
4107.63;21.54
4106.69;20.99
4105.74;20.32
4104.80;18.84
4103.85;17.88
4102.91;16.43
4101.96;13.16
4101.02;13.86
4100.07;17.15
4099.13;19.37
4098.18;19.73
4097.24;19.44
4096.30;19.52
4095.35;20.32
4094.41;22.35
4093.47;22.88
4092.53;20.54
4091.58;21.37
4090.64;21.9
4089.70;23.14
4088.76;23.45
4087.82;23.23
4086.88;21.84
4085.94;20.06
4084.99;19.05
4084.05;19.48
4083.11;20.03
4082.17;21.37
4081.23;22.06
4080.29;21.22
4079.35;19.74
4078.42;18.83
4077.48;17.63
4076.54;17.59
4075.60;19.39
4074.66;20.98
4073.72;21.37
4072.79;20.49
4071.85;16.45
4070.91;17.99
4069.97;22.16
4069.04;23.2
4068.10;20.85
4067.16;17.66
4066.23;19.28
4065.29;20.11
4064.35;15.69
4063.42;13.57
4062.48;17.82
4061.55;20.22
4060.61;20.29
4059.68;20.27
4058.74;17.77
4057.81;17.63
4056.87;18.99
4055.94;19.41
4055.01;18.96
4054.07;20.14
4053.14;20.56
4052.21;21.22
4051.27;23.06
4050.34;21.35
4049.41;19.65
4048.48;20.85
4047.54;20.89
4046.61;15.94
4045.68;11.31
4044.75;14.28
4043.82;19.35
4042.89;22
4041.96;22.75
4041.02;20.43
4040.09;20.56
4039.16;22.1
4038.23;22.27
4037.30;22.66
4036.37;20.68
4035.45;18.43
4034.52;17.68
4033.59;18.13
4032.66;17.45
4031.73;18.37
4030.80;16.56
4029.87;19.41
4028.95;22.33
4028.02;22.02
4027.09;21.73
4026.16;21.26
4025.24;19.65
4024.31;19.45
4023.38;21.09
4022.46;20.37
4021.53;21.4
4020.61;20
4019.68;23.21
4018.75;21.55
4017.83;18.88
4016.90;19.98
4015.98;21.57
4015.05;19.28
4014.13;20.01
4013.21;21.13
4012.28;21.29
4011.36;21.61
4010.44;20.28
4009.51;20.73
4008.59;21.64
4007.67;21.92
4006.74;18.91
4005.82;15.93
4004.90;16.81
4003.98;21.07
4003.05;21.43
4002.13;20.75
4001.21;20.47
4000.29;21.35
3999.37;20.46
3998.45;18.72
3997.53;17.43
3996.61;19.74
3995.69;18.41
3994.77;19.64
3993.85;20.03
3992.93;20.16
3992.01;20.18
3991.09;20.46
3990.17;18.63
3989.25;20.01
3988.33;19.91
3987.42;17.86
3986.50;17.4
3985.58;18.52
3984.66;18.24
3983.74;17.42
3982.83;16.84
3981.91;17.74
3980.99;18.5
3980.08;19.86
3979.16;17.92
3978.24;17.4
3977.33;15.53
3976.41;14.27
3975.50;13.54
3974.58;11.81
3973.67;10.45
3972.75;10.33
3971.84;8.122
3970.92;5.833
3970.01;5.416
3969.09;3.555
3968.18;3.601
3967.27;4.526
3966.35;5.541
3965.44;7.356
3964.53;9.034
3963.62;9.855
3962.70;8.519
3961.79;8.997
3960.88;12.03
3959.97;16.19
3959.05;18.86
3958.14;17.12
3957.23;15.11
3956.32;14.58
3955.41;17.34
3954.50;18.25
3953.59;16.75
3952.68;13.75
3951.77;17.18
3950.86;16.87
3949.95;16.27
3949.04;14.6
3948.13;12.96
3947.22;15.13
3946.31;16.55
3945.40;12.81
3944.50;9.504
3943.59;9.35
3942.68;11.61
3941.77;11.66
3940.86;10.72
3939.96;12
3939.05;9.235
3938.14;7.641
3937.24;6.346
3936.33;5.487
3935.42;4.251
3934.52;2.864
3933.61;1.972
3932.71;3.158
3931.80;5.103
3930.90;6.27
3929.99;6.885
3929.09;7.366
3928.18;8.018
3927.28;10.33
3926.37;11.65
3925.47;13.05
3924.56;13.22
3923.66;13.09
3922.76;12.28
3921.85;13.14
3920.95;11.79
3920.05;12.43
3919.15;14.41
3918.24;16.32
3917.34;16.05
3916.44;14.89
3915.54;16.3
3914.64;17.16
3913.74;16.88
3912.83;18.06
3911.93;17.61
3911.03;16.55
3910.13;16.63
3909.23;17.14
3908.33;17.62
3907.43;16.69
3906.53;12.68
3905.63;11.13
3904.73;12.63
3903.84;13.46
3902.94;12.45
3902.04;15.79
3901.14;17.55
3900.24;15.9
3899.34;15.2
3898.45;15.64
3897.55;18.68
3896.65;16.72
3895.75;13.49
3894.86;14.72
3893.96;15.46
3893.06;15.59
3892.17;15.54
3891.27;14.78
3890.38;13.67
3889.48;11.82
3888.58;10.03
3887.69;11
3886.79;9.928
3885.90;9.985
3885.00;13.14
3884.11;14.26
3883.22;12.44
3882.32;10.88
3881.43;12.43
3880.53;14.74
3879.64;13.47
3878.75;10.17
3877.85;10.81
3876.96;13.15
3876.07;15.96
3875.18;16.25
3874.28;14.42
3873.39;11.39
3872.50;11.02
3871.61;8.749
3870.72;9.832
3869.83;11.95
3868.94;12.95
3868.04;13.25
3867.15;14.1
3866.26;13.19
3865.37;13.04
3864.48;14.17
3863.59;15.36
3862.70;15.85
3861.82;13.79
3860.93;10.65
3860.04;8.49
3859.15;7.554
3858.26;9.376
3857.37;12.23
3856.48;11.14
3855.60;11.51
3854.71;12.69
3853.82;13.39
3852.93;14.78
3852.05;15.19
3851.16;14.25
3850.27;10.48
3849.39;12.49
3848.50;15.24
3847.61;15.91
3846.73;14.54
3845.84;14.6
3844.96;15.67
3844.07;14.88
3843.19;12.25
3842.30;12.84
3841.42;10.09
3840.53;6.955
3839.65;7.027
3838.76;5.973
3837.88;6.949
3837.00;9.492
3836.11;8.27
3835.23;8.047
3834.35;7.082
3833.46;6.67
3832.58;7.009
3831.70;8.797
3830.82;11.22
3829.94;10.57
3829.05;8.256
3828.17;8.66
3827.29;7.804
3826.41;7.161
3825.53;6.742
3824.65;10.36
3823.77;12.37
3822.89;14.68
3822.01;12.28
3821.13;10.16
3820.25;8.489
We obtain 1.72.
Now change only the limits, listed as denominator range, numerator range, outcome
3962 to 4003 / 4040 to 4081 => 1.33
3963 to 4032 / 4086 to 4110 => 1.21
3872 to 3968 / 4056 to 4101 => 1.70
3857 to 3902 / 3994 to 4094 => 1.65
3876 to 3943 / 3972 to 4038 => 1.60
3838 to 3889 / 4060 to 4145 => 1.86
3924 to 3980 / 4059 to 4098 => 1.96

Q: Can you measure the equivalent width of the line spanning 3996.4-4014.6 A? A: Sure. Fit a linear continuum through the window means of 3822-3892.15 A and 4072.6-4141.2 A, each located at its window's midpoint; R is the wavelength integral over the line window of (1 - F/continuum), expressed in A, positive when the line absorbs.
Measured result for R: -3.4 A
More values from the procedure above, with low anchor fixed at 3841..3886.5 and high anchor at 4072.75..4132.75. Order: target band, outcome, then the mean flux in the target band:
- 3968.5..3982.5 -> 3.2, 12.6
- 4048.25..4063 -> -0.7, 19.9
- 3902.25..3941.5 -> 7.6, 11.7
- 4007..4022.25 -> -2.8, 20.9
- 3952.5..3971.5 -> 5.8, 11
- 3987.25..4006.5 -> -2.8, 19.5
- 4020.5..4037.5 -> -1.7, 19.9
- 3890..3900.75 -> -1.3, 15.5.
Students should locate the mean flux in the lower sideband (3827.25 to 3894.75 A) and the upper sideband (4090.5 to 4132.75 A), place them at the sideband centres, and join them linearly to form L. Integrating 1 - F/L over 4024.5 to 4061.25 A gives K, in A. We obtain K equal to -3.36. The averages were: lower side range 11.9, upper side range 20.4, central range 19.7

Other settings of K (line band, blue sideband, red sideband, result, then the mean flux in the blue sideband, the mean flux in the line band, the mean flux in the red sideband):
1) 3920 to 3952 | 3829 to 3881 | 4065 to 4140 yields 9.49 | 11.7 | 10.3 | 20.5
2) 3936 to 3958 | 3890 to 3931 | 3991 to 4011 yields 4.64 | 14.3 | 13.1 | 19.8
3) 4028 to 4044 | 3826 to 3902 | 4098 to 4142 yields -2.10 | 12.2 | 20.1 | 20.5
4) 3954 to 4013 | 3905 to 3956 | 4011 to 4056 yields 1.94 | 12.4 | 16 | 20.1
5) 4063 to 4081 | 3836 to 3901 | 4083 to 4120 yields 0.22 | 12.7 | 19.2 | 20.4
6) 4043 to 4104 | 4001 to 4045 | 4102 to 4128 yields 3.29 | 20.3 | 19.5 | 20.8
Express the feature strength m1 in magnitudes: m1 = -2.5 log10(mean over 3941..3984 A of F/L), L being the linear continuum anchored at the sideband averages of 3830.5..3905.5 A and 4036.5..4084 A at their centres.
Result 0.233 mag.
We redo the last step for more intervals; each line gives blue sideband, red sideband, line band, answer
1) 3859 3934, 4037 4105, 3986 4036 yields -0.15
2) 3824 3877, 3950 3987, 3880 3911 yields -0.17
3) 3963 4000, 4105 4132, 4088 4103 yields 0.02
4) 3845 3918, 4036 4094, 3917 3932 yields 0.32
